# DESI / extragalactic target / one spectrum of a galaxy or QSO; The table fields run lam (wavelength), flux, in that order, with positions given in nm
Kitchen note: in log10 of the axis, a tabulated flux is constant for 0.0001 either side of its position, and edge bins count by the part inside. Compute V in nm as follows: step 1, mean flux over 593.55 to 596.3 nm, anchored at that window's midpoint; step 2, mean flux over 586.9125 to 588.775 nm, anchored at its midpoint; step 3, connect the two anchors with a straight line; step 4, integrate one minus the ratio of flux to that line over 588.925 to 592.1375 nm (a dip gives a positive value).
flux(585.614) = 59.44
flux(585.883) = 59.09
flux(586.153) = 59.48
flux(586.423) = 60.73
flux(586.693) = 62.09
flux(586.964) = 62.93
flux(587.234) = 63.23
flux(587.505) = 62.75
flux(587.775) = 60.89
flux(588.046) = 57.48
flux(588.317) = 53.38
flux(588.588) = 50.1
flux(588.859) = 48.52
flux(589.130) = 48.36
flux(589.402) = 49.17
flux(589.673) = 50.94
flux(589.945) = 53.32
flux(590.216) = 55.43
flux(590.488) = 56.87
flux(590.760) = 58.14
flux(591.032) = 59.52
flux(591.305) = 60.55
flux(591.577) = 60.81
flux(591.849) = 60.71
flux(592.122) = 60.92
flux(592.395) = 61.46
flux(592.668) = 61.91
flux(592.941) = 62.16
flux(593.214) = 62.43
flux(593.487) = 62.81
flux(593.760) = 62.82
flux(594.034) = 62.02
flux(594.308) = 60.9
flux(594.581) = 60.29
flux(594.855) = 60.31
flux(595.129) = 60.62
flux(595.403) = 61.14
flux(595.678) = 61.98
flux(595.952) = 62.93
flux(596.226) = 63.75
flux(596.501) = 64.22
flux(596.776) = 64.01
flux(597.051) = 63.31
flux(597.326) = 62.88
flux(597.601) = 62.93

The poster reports 0.20 nm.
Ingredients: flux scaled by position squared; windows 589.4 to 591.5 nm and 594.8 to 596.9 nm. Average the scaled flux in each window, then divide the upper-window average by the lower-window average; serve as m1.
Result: 1.13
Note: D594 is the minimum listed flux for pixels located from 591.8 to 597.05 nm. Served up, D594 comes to 60.29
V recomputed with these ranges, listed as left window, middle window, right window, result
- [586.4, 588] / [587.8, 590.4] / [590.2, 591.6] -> 0.341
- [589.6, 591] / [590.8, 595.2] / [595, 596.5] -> -0.179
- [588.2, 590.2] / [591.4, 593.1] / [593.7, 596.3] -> -0.146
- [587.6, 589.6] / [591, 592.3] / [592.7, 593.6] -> -0.031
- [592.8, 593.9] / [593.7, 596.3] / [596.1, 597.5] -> 0.060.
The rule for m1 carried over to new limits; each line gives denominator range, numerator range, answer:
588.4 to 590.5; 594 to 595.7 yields 1.21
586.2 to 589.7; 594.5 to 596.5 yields 1.12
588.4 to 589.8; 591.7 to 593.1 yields 1.25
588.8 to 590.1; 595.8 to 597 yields 1.30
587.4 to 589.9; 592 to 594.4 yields 1.18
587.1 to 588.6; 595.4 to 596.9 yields 1.11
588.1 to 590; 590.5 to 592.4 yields 1.19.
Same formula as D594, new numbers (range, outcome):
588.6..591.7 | 48.36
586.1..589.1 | 48.52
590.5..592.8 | 58.14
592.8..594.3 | 62.02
